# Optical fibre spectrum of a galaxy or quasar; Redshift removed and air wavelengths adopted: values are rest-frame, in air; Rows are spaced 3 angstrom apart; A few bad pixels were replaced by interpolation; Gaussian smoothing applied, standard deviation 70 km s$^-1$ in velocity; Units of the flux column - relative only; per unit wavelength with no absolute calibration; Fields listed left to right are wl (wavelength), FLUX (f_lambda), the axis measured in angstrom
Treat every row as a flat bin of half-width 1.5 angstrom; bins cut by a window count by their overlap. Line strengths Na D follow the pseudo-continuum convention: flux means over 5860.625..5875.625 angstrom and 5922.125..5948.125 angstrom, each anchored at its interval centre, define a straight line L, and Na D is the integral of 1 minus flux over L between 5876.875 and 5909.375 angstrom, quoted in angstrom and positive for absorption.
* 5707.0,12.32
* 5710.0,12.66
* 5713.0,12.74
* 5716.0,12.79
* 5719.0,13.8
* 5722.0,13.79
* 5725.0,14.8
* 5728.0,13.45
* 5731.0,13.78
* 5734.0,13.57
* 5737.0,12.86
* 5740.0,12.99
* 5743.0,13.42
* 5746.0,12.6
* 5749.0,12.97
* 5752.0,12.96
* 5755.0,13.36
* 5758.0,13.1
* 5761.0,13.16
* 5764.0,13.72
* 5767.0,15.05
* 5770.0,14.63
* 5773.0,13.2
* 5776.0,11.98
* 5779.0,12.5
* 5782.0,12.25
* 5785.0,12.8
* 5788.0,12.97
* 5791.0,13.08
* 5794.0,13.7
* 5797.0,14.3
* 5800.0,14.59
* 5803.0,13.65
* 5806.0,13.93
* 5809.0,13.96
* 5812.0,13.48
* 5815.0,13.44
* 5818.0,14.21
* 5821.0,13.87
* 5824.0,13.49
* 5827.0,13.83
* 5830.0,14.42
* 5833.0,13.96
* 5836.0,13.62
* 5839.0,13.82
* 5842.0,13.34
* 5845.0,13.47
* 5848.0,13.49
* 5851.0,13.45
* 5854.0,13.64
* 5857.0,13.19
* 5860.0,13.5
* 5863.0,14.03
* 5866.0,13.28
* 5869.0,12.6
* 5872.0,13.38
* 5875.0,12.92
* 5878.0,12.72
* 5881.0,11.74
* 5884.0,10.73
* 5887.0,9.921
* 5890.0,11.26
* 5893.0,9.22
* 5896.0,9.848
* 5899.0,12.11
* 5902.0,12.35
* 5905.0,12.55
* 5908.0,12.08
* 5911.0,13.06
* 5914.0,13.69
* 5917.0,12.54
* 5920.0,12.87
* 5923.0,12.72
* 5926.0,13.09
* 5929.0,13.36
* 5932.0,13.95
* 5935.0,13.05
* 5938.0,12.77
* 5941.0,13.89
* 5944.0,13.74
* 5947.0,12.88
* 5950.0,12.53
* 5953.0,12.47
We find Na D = 4.8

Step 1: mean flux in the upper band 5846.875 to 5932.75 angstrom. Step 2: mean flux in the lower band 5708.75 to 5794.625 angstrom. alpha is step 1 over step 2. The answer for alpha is 0.94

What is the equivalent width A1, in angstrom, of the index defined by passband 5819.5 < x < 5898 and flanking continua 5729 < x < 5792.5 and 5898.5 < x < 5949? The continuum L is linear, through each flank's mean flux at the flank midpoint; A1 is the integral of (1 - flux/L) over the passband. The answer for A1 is 1.69 angstrom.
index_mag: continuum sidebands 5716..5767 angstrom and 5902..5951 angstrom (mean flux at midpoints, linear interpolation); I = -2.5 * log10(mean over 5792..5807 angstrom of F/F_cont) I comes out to -0.06 mag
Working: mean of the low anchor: 13.4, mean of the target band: 14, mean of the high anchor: 13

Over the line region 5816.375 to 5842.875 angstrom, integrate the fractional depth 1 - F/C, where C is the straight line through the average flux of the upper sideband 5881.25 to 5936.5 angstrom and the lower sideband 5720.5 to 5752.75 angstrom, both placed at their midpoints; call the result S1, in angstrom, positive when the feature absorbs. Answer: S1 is -2.38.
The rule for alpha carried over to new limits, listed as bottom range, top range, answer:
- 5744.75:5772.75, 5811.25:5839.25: 1.02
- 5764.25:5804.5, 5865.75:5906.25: 0.87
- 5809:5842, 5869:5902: 0.83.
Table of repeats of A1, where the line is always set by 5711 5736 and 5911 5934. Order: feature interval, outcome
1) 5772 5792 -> 1.16 angstrom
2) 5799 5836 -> -1.41 angstrom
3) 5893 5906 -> 1.79 angstrom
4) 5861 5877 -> 0.04 angstrom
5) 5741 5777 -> 0.34 angstrom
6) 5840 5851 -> -0.11 angstrom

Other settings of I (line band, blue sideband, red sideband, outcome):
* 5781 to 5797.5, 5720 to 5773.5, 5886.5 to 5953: 0.010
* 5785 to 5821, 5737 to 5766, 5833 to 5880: -0.037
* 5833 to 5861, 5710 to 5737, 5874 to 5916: -0.110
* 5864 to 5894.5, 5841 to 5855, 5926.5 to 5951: 0.138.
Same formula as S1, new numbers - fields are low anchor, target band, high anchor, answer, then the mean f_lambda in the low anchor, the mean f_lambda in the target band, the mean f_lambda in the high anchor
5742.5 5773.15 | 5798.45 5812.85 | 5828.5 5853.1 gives -0.4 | 13.5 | 13.9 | 13.7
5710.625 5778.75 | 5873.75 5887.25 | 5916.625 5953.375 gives 1.5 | 13.4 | 11.7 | 13.1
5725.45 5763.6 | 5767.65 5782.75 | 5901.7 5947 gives 0.2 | 13.2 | 13.1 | 13.1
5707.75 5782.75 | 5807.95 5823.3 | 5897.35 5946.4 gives -0.7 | 13.3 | 13.8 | 13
